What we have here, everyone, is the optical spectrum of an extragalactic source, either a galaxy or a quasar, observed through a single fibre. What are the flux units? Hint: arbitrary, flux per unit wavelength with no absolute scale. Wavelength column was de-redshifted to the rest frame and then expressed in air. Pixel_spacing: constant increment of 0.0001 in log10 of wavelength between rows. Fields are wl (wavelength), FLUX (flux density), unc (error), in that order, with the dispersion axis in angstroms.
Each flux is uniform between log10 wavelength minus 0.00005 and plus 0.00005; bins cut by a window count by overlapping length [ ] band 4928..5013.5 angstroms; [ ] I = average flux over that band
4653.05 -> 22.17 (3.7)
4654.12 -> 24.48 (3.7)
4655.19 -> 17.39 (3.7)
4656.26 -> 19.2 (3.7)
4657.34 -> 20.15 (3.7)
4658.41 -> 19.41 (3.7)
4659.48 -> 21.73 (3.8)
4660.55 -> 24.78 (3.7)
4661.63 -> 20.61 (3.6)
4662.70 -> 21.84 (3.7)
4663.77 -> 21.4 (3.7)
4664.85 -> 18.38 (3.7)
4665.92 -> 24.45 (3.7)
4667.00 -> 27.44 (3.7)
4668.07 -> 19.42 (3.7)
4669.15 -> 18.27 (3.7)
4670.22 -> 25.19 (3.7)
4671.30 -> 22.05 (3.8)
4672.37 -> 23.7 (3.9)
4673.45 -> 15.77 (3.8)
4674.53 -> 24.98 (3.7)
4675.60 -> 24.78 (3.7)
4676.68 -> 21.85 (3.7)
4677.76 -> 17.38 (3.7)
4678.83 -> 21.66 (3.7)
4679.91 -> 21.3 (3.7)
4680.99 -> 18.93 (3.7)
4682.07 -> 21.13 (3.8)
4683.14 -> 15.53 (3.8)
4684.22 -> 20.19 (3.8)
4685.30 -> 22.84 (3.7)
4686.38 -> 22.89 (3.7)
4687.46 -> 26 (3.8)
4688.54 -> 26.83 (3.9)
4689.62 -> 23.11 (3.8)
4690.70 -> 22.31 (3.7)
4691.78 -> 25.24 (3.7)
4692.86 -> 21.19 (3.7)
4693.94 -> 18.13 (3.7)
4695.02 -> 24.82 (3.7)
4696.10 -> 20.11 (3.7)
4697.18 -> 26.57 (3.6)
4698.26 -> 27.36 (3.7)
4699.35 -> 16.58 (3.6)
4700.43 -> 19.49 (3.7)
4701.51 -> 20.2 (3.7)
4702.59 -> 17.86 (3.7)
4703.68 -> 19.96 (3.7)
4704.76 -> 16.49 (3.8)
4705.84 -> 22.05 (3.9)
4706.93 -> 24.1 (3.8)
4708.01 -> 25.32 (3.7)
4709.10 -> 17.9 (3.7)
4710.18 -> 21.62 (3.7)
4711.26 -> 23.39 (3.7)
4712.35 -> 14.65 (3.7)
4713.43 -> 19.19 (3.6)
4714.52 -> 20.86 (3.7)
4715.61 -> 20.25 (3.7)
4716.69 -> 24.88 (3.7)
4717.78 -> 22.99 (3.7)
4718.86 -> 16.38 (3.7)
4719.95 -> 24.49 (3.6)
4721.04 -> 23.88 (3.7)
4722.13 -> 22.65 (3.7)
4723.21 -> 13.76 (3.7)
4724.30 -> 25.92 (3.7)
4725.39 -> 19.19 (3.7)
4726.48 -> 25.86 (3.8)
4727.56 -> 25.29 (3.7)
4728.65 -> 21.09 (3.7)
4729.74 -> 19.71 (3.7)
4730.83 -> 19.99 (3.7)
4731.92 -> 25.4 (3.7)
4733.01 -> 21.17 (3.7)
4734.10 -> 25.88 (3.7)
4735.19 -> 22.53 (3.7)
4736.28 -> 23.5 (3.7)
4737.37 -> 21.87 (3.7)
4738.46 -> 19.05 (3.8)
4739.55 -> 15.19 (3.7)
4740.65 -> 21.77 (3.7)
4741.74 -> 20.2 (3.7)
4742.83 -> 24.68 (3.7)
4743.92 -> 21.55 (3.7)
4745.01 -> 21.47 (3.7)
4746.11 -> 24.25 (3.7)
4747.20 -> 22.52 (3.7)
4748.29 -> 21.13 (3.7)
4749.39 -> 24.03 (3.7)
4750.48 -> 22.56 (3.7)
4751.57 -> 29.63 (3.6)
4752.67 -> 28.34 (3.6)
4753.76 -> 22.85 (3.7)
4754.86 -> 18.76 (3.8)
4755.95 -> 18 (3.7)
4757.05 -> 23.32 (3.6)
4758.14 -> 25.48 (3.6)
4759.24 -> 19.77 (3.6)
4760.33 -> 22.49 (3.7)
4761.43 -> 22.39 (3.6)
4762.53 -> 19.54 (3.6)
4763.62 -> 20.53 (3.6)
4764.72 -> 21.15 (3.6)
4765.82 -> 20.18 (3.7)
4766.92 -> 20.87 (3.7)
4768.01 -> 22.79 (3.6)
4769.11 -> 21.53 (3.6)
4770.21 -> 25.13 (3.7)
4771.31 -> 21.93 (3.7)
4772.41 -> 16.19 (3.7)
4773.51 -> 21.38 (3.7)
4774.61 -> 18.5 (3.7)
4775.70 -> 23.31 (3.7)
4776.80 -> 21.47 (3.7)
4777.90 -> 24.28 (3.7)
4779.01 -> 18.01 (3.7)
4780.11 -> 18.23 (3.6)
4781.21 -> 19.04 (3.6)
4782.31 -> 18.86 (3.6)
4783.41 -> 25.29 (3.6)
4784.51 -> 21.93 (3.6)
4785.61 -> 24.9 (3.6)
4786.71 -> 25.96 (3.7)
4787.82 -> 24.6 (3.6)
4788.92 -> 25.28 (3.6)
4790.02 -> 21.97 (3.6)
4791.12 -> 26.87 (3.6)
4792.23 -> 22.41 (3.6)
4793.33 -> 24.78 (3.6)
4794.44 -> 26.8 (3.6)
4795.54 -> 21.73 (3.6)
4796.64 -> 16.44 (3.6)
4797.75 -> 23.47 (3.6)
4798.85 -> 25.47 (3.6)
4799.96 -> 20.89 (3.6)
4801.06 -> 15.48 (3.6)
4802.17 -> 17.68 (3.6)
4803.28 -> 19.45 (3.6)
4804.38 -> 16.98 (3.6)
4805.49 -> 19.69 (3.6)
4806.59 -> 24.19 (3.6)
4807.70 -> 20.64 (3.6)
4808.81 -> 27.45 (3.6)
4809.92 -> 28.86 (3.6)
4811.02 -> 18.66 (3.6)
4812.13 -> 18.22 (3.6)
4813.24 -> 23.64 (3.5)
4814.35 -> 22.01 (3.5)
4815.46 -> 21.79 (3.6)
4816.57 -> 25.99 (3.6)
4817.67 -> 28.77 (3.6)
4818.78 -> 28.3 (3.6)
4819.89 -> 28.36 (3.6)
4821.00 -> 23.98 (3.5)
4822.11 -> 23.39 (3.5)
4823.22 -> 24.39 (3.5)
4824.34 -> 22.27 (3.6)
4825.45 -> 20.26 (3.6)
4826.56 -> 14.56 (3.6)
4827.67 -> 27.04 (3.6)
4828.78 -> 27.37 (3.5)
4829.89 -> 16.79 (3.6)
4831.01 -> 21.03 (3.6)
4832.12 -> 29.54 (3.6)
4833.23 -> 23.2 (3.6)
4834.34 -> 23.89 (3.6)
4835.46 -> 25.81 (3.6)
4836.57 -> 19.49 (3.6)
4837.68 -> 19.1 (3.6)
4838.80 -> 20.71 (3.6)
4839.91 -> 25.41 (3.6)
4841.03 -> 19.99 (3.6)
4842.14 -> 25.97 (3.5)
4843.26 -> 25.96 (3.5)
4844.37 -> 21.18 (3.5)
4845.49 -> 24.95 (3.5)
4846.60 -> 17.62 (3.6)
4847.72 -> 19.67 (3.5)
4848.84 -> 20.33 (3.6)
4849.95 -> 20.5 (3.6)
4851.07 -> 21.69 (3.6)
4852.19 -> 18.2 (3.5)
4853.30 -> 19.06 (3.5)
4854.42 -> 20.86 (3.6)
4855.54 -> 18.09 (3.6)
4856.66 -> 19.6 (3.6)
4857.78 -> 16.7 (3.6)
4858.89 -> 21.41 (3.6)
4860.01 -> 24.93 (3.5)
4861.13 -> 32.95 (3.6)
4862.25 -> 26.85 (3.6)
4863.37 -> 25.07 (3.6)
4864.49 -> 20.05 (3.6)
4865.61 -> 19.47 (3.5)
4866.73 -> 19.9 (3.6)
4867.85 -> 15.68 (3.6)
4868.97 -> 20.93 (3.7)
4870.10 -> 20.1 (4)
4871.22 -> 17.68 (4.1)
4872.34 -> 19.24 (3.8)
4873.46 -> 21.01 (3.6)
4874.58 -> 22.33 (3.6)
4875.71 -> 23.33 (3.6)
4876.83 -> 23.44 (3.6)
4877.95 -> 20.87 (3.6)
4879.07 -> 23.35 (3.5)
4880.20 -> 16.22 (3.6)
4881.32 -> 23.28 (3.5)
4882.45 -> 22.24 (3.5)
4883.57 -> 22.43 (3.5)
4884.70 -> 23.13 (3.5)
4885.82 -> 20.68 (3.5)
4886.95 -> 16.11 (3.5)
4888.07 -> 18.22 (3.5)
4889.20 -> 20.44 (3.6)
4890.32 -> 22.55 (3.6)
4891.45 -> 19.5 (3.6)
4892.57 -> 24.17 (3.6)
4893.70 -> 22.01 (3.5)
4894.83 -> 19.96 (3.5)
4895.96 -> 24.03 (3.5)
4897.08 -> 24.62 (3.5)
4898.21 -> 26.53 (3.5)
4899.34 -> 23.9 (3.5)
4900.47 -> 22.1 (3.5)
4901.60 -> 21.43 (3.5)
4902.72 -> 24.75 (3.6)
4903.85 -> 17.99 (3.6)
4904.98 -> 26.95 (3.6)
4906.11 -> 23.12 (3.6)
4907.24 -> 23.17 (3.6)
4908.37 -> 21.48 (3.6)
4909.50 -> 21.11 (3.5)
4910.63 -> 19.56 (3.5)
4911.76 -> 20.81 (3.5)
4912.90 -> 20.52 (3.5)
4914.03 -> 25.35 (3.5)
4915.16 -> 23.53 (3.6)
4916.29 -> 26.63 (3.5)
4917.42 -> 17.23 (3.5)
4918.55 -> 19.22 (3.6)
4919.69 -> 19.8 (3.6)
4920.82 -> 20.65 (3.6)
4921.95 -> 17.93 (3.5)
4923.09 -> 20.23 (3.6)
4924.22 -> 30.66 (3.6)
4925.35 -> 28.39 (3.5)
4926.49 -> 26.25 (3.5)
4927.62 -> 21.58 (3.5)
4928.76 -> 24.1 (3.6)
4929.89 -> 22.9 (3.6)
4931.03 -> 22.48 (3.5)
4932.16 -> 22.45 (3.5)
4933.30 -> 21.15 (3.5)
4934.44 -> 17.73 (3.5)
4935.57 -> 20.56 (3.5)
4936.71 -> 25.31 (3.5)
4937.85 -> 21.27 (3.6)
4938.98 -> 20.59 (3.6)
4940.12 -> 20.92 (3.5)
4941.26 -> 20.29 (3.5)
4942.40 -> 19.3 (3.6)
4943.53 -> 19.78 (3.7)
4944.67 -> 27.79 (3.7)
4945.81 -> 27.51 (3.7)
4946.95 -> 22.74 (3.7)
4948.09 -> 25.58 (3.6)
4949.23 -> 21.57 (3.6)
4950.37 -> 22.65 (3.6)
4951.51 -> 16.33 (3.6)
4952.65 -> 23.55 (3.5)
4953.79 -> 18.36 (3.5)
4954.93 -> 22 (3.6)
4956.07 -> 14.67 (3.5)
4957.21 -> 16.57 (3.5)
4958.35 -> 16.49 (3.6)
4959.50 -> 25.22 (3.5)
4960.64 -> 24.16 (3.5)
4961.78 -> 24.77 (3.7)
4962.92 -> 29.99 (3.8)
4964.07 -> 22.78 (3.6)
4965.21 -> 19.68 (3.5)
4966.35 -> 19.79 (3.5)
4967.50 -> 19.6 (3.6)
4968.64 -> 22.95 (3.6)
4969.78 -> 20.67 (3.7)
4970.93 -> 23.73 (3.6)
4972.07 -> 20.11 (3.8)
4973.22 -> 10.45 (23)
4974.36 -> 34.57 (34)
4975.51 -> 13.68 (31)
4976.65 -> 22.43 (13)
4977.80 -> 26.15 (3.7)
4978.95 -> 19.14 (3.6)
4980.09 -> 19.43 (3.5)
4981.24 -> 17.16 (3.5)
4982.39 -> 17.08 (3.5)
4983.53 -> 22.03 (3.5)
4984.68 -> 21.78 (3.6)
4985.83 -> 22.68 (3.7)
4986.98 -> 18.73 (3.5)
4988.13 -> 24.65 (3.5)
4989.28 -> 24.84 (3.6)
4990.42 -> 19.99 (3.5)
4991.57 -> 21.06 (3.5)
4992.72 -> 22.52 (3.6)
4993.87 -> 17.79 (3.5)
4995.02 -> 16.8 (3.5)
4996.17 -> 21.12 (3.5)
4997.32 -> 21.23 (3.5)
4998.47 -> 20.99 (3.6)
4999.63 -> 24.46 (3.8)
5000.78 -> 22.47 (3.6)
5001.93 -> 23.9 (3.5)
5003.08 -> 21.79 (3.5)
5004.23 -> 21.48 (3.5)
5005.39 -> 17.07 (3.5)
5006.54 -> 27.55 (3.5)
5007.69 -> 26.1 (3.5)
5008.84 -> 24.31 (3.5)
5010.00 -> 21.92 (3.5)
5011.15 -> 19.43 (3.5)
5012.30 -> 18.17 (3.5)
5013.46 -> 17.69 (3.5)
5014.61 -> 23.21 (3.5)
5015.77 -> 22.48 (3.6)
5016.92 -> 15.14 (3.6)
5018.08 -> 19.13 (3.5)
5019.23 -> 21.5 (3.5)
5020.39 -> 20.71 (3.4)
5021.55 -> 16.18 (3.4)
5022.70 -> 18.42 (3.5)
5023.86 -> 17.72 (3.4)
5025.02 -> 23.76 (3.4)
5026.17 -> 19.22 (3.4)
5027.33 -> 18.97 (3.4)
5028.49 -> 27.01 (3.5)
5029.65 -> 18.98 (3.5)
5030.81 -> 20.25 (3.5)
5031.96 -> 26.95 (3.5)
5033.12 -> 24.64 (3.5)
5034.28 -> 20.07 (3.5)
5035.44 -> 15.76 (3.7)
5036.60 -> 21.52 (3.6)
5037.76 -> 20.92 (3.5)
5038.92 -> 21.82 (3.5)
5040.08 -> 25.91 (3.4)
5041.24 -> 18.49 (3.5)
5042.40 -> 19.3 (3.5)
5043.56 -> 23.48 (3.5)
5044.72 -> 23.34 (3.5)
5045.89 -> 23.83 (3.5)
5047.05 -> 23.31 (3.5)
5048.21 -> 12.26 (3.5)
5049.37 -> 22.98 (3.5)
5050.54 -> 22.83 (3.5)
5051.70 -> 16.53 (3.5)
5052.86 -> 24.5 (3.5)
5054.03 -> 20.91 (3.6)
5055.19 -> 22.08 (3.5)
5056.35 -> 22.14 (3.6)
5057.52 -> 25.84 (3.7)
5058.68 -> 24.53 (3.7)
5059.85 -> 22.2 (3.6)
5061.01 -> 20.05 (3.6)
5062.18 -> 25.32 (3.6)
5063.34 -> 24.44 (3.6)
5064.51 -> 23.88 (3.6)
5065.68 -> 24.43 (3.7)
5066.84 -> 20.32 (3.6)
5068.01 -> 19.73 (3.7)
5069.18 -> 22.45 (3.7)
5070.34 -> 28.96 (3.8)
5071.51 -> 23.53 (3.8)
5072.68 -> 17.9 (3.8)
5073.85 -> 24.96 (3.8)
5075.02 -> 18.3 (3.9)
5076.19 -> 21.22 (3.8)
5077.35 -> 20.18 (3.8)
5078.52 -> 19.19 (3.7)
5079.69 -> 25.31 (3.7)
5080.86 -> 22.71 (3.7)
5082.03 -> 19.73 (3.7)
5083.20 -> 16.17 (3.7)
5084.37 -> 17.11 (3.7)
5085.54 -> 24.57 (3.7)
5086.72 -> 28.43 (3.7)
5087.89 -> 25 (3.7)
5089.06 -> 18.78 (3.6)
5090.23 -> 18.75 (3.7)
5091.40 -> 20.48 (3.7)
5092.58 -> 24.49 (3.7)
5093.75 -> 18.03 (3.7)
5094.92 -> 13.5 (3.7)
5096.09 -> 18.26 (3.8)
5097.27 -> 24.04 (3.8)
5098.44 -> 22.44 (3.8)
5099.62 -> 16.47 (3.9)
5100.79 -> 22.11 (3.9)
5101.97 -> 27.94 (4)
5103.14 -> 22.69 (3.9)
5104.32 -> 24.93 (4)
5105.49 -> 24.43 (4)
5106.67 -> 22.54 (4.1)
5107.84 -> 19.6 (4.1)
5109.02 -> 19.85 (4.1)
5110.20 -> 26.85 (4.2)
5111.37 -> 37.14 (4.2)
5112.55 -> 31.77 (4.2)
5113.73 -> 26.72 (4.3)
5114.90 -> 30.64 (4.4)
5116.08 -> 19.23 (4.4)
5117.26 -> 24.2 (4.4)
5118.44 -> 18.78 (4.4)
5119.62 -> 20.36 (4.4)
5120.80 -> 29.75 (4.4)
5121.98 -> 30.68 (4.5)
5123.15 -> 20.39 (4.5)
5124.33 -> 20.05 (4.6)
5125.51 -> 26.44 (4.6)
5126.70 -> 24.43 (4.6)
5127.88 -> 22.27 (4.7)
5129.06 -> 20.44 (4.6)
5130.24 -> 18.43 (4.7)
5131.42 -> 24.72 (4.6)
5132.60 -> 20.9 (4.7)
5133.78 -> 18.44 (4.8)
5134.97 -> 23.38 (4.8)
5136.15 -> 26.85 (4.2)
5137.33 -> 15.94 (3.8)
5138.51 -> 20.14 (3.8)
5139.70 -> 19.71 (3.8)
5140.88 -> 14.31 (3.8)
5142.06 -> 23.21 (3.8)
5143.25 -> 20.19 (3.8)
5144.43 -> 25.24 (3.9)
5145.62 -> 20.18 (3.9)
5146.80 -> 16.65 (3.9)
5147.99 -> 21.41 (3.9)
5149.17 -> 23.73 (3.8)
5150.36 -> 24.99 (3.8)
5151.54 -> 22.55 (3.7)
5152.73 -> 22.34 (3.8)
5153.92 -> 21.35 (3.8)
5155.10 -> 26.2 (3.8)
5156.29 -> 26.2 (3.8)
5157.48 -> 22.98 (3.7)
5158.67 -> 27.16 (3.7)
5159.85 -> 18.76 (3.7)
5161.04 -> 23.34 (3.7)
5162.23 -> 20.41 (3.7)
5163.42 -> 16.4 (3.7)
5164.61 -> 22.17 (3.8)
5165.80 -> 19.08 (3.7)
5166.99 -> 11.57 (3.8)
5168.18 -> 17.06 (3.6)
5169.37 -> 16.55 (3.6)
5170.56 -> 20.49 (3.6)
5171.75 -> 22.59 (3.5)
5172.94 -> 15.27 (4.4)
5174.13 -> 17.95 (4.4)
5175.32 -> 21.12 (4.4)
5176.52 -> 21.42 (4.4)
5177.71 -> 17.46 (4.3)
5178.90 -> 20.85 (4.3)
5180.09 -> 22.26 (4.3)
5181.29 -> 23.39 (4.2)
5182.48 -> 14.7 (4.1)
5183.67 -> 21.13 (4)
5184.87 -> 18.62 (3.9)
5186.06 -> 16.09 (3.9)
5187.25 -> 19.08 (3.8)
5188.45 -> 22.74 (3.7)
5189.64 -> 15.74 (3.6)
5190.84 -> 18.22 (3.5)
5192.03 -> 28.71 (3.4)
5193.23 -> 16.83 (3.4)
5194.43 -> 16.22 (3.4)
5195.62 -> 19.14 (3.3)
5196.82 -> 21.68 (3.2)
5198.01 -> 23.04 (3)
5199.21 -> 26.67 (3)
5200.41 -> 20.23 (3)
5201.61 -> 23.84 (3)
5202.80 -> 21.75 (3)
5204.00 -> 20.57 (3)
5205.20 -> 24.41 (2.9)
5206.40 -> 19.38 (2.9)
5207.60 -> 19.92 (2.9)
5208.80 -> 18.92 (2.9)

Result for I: 21.5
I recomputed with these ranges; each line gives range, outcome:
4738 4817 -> 22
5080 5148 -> 22.3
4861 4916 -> 21.9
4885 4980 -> 21.9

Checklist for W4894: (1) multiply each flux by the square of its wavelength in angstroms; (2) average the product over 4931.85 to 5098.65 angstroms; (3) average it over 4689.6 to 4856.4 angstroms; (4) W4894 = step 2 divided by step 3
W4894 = 1.1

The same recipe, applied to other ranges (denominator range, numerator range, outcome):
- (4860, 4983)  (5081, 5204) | 1.08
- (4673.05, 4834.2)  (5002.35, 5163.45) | 1.14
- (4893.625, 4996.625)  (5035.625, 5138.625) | 1.09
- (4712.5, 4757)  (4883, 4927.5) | 1.08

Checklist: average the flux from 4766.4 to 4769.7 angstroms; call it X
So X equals 21.8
